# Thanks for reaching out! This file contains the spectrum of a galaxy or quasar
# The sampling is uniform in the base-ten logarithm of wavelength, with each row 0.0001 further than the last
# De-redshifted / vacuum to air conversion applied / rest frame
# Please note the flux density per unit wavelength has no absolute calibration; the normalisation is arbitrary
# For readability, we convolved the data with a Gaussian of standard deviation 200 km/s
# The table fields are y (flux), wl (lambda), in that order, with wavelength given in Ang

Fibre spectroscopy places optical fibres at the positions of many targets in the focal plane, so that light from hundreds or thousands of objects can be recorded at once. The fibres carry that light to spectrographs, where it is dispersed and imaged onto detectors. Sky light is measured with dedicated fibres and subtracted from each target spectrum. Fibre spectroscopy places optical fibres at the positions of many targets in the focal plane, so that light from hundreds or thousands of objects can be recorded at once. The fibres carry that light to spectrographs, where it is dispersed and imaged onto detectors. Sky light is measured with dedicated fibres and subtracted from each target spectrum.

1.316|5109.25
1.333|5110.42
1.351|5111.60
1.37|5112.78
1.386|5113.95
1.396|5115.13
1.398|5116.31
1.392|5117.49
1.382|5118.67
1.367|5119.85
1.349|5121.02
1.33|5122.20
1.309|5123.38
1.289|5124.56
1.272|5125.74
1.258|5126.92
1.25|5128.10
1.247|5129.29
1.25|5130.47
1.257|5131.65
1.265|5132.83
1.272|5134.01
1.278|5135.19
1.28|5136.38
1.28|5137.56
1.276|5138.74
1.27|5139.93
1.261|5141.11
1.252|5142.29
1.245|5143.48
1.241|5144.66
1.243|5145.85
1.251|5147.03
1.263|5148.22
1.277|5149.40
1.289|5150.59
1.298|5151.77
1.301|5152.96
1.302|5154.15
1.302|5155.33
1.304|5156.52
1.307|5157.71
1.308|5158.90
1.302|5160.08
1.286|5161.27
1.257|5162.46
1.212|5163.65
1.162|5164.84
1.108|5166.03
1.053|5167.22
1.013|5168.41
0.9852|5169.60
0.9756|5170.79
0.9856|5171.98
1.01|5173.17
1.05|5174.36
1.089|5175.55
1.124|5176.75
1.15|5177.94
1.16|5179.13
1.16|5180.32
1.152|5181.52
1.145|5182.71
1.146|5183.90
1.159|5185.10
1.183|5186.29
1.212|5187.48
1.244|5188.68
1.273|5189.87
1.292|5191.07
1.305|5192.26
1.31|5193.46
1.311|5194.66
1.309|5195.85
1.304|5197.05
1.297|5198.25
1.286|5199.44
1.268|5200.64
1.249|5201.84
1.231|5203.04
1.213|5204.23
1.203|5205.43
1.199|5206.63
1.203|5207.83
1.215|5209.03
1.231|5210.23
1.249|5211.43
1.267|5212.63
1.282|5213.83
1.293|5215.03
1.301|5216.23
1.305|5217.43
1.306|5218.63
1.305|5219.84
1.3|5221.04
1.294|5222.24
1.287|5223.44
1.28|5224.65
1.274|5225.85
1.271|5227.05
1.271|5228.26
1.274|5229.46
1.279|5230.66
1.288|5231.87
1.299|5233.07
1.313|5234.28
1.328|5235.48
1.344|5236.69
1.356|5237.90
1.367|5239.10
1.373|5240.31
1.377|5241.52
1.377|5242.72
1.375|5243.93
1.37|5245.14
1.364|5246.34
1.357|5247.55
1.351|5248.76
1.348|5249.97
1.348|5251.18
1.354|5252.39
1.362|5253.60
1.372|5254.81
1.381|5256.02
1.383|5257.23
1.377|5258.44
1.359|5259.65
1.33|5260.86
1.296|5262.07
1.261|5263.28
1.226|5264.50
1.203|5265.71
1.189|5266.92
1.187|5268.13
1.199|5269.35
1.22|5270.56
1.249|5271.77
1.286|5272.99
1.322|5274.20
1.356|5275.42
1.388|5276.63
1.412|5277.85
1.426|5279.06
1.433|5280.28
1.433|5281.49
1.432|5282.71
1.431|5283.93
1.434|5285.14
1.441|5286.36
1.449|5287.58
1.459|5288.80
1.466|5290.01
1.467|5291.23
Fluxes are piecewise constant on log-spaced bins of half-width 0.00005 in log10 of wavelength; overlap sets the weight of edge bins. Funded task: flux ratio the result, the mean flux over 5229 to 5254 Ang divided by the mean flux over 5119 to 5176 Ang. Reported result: 1.1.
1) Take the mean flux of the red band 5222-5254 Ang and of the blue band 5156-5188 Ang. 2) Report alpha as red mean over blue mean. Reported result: 1.16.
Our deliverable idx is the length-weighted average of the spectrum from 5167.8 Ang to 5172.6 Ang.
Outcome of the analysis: 0.991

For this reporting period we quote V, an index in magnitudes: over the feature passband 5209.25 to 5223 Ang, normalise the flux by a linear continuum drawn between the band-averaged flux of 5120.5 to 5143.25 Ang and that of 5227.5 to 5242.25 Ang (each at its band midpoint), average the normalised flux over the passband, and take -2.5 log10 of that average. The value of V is 0.03 mag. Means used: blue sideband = 1.27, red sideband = 1.32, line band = 1.28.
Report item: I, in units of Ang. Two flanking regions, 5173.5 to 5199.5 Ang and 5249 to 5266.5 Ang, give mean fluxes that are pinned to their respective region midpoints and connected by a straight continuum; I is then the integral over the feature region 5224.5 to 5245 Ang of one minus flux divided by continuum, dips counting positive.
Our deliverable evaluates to -0.5 Ang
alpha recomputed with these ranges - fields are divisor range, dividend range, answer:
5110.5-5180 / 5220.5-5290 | 1.07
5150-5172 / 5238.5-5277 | 1.10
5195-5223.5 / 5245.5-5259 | 1.08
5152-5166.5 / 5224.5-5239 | 1.03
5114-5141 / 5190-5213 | 0.97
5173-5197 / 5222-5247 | 1.11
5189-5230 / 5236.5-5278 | 1.04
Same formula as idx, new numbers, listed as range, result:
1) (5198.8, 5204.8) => 1.25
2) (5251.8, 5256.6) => 1.37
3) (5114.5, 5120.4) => 1.39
